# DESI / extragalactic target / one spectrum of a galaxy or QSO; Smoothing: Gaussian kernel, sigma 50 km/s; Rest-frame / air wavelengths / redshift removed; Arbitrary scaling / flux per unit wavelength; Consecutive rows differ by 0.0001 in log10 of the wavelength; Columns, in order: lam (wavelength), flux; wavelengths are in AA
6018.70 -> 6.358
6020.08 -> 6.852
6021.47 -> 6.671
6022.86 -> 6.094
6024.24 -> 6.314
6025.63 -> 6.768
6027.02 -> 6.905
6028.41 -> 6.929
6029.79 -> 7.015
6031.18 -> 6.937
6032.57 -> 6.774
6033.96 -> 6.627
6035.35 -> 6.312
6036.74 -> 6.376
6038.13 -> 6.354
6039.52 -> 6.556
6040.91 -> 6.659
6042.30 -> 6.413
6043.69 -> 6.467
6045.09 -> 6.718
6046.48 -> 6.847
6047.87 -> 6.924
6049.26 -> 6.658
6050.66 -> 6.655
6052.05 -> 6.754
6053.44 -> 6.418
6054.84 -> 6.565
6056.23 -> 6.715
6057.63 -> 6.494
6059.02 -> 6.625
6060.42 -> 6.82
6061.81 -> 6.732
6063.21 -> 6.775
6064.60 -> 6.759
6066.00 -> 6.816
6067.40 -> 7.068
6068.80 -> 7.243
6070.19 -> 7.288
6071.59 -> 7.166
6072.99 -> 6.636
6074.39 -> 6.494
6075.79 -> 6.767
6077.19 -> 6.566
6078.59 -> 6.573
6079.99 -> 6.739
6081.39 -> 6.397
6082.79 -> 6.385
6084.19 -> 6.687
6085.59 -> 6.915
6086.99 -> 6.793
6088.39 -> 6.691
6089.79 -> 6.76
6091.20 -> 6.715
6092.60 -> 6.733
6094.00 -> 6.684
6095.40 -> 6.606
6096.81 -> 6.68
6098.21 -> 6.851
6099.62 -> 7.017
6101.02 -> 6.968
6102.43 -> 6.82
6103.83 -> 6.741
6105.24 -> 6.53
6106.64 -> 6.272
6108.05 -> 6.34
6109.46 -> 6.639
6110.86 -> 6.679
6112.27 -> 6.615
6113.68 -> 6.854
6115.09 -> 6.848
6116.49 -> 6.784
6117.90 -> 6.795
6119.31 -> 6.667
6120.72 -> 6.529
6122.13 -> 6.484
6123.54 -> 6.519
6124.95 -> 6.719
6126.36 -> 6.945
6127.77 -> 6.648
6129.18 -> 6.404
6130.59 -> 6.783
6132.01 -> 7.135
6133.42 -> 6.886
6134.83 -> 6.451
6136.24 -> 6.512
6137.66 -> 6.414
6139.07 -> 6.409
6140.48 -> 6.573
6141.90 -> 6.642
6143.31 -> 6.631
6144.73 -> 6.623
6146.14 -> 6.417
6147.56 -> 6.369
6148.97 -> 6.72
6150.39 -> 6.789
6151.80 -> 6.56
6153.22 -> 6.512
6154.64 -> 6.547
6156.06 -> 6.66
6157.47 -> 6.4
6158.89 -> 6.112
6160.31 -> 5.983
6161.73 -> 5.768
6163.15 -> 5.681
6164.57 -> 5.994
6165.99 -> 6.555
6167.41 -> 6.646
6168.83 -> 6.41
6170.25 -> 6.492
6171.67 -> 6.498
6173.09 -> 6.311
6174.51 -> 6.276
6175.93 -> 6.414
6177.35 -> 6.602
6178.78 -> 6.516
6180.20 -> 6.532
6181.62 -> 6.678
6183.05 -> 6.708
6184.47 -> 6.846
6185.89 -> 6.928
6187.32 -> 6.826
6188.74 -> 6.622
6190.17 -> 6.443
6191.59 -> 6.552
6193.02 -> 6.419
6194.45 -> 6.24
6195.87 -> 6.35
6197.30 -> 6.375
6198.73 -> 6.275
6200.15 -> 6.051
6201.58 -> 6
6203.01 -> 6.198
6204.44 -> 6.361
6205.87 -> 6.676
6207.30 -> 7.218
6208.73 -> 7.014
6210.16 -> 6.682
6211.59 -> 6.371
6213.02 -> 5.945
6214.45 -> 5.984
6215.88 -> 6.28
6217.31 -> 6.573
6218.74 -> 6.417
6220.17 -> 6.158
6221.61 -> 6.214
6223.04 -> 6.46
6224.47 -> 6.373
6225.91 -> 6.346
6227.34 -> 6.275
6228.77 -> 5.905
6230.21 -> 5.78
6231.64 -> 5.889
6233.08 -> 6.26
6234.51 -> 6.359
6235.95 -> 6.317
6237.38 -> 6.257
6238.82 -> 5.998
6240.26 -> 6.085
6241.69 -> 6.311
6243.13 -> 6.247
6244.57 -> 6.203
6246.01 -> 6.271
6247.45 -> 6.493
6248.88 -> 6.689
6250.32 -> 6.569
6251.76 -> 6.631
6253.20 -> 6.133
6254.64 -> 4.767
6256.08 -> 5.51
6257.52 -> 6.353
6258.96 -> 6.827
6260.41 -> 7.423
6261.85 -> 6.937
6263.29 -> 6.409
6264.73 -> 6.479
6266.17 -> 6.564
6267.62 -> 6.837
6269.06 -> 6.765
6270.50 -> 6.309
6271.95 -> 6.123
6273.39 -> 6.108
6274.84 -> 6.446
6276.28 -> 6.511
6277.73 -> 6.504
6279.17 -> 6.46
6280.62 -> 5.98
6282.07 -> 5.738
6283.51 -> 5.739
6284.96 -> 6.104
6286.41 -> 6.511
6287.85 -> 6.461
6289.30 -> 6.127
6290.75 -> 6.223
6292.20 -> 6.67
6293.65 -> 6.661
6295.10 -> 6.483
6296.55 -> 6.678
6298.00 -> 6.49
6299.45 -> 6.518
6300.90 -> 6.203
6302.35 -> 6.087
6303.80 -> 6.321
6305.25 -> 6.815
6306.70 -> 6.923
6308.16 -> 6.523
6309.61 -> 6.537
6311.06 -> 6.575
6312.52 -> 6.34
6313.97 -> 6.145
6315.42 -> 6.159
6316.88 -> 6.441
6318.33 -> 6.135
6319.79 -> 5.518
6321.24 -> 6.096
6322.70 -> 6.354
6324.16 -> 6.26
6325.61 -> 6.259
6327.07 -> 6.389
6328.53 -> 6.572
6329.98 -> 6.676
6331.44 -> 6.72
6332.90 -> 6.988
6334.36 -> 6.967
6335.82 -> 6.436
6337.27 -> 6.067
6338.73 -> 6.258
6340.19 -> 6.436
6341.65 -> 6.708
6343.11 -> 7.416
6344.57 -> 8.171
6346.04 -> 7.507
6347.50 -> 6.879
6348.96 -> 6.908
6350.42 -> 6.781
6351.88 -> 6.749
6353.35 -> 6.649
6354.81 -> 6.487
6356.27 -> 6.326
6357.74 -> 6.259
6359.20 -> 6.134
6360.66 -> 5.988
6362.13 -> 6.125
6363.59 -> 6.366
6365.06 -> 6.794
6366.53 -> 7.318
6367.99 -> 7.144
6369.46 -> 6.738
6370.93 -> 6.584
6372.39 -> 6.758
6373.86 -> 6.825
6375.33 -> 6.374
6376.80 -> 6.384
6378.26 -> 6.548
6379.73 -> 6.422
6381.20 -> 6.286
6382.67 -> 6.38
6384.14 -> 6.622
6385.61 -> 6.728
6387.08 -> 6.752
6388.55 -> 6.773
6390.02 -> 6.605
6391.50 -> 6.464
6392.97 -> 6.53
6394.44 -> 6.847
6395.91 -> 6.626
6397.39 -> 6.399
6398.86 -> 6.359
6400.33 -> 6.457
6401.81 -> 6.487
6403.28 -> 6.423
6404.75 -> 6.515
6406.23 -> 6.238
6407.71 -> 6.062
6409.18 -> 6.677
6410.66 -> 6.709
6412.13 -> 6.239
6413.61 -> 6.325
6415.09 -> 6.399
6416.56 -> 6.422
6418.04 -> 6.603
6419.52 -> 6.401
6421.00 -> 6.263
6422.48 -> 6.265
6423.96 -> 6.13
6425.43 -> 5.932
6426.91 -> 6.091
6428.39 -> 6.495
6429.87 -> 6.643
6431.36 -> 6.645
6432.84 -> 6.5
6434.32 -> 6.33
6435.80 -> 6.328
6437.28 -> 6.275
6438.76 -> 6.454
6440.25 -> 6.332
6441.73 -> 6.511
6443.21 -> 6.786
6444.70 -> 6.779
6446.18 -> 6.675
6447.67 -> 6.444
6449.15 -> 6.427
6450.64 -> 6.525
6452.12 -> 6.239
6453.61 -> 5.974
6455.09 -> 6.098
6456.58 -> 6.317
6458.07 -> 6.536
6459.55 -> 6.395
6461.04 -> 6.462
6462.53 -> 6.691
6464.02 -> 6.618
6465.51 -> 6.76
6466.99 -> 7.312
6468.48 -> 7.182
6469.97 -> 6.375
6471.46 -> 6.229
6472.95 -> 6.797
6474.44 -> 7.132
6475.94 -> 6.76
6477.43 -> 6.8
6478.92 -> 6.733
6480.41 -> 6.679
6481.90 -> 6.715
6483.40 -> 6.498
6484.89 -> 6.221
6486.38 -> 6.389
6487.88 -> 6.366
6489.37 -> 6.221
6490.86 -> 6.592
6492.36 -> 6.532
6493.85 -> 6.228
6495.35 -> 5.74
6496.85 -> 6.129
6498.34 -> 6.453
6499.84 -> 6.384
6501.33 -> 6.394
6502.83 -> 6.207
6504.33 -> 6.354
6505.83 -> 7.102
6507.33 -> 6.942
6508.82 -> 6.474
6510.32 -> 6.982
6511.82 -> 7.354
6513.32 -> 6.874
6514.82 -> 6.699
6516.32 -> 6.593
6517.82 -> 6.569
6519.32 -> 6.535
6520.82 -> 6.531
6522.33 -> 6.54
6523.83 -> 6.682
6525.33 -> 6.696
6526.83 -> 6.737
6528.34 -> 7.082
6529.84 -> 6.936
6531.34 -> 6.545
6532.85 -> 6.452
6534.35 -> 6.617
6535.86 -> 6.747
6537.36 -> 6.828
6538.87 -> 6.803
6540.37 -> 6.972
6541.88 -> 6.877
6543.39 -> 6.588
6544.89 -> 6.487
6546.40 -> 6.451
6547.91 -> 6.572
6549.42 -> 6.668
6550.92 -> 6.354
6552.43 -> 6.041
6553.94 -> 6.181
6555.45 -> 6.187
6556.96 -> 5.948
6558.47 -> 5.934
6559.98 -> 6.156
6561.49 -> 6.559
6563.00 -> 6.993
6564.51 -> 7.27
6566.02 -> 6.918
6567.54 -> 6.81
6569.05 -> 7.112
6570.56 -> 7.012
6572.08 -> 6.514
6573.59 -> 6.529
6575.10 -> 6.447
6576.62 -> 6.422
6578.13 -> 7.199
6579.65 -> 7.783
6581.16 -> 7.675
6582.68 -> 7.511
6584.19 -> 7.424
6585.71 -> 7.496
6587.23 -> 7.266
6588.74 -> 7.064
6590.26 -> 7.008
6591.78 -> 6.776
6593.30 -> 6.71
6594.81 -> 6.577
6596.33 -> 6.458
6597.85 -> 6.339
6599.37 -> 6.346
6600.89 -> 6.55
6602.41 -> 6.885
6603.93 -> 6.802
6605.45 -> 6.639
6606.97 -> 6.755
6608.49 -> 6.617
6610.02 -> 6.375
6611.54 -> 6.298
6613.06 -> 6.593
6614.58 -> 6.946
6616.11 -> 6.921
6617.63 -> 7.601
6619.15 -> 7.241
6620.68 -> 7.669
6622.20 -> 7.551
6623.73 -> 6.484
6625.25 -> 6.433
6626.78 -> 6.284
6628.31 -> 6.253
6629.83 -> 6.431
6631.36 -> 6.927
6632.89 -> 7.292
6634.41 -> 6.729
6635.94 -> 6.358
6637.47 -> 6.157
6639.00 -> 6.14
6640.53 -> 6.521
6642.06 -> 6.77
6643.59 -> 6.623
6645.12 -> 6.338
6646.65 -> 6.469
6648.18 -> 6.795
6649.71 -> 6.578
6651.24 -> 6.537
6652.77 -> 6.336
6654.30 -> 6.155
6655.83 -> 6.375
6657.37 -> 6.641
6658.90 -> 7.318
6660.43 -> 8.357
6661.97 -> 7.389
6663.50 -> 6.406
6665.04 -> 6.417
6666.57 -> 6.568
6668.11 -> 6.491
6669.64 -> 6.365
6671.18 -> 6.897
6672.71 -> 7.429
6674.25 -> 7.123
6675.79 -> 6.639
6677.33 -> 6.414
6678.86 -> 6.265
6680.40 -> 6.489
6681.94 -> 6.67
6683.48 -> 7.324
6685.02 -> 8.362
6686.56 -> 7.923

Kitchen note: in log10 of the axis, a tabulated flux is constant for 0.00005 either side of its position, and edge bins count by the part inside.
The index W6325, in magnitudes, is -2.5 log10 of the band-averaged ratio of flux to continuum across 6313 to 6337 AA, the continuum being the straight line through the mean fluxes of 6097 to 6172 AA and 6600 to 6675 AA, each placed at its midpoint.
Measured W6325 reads 0.04 mag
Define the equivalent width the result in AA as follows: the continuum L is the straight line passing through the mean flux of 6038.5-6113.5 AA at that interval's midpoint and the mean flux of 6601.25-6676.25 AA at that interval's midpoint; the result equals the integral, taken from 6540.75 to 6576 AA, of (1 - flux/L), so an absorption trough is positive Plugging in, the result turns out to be 0.9 AA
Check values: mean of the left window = 6.71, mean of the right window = 6.73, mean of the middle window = 6.55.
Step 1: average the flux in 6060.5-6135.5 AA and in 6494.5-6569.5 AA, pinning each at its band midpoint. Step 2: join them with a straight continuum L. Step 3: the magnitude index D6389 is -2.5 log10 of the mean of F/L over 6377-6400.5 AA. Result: 0.015 mag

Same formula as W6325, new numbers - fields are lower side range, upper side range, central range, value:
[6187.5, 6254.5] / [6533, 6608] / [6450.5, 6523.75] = 0.01 mag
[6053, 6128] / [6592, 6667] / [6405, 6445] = 0.05 mag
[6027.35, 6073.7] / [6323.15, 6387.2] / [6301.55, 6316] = 0.03 mag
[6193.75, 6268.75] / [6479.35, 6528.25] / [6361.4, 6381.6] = -0.03 mag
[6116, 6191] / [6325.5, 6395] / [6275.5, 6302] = 0.05 mag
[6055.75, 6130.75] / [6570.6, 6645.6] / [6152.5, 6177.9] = 0.07 mag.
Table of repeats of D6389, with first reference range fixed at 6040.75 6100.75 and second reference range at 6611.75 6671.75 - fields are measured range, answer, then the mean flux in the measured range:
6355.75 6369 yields 0.04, 6.5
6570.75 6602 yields -0.03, 6.91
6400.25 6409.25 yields 0.06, 6.38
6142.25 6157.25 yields 0.02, 6.58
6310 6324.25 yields 0.09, 6.21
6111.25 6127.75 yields 0.00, 6.7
